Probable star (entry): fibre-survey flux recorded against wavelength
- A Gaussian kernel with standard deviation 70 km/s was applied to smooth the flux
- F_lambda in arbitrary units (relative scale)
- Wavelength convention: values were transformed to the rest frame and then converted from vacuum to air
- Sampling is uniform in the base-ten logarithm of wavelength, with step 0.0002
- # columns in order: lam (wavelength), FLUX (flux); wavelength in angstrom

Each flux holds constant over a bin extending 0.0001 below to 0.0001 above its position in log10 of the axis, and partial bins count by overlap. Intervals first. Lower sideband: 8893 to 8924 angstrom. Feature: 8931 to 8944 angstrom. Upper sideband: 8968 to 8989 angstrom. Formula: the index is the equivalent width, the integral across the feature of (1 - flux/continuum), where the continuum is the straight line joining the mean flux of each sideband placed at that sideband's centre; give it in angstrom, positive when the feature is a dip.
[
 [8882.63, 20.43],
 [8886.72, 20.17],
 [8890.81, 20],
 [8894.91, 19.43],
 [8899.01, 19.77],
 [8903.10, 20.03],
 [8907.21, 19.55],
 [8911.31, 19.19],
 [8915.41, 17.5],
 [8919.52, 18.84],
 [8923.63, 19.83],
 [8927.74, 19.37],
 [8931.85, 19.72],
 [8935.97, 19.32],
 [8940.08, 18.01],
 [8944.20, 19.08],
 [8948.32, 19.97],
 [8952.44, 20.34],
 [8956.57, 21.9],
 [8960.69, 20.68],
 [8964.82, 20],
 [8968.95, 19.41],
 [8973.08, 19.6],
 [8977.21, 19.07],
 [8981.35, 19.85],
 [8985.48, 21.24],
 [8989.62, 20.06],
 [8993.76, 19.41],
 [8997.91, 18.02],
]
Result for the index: 0.4 angstrom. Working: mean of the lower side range 19.2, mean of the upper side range 19.9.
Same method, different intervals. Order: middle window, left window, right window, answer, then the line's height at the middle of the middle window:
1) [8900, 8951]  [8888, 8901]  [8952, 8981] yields 1.7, 19.9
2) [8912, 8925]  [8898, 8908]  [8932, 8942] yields 0.4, 19.4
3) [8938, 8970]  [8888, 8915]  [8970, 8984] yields -0.6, 19.6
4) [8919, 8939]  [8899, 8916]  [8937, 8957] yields 0.1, 19.5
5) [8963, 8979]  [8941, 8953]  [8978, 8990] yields 0.4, 20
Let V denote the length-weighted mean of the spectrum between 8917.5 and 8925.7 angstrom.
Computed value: 19.3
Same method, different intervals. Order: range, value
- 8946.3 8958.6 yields 20.7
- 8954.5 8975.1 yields 20.3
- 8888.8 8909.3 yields 19.7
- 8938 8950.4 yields 19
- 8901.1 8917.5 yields 19.1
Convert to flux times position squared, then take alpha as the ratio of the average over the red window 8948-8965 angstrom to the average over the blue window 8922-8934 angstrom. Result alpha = 1.1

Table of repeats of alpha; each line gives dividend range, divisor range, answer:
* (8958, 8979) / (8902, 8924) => 1.05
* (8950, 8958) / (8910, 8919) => 1.15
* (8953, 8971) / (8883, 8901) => 1.05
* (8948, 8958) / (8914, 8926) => 1.11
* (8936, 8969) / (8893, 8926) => 1.04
